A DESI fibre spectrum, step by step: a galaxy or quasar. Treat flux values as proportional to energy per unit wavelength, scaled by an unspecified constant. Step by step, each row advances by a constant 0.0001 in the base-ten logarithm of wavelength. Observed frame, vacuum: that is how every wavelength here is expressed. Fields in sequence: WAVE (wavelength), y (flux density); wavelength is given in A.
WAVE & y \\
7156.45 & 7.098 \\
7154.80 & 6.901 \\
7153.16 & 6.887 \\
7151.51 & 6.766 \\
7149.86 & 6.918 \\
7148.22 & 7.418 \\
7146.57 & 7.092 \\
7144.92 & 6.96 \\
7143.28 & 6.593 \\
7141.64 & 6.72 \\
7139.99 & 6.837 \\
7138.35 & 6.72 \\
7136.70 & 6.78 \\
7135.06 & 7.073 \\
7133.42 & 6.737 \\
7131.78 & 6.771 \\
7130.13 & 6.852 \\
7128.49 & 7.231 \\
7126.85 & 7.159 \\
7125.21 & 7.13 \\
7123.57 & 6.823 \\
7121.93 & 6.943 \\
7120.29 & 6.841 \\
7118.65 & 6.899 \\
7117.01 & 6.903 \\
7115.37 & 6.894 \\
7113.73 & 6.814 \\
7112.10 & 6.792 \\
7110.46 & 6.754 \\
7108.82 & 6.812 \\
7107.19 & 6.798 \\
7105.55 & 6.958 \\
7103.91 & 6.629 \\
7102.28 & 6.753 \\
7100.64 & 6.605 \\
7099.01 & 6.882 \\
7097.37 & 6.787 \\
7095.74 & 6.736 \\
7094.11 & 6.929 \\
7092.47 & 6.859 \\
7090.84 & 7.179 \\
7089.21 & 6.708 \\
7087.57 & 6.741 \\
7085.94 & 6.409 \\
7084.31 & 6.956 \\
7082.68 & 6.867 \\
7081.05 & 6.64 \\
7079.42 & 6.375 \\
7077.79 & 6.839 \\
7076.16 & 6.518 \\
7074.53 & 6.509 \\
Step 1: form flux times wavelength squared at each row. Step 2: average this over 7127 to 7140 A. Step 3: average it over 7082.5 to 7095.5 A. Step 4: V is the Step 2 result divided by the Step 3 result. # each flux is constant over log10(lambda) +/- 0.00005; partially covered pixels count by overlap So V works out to 1.02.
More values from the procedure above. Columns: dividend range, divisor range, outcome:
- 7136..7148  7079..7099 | 1.02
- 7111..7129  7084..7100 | 1.03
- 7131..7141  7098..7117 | 1.01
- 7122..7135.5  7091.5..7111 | 1.03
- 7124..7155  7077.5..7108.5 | 1.04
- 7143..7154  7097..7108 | 1.04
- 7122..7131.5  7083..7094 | 1.04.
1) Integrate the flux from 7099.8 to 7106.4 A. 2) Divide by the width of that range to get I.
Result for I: 6.73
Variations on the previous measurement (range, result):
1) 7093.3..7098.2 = 6.82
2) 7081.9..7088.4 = 6.74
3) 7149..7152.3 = 6.86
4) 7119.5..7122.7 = 6.89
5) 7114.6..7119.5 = 6.89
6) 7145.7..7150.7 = 7.13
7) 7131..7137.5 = 6.85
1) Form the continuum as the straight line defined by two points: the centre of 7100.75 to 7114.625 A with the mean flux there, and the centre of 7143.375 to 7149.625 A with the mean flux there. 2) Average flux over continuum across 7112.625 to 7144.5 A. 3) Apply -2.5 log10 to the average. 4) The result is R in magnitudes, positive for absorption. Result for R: 0.008 mag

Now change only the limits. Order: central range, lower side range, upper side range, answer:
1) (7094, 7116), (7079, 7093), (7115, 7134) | 0.008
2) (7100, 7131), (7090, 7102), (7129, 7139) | -0.005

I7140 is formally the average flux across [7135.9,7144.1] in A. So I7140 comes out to 6.73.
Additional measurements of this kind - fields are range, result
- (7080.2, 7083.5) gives 6.75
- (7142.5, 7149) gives 7.01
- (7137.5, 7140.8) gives 6.77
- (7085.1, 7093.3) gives 6.78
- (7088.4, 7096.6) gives 6.89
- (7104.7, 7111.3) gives 6.82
